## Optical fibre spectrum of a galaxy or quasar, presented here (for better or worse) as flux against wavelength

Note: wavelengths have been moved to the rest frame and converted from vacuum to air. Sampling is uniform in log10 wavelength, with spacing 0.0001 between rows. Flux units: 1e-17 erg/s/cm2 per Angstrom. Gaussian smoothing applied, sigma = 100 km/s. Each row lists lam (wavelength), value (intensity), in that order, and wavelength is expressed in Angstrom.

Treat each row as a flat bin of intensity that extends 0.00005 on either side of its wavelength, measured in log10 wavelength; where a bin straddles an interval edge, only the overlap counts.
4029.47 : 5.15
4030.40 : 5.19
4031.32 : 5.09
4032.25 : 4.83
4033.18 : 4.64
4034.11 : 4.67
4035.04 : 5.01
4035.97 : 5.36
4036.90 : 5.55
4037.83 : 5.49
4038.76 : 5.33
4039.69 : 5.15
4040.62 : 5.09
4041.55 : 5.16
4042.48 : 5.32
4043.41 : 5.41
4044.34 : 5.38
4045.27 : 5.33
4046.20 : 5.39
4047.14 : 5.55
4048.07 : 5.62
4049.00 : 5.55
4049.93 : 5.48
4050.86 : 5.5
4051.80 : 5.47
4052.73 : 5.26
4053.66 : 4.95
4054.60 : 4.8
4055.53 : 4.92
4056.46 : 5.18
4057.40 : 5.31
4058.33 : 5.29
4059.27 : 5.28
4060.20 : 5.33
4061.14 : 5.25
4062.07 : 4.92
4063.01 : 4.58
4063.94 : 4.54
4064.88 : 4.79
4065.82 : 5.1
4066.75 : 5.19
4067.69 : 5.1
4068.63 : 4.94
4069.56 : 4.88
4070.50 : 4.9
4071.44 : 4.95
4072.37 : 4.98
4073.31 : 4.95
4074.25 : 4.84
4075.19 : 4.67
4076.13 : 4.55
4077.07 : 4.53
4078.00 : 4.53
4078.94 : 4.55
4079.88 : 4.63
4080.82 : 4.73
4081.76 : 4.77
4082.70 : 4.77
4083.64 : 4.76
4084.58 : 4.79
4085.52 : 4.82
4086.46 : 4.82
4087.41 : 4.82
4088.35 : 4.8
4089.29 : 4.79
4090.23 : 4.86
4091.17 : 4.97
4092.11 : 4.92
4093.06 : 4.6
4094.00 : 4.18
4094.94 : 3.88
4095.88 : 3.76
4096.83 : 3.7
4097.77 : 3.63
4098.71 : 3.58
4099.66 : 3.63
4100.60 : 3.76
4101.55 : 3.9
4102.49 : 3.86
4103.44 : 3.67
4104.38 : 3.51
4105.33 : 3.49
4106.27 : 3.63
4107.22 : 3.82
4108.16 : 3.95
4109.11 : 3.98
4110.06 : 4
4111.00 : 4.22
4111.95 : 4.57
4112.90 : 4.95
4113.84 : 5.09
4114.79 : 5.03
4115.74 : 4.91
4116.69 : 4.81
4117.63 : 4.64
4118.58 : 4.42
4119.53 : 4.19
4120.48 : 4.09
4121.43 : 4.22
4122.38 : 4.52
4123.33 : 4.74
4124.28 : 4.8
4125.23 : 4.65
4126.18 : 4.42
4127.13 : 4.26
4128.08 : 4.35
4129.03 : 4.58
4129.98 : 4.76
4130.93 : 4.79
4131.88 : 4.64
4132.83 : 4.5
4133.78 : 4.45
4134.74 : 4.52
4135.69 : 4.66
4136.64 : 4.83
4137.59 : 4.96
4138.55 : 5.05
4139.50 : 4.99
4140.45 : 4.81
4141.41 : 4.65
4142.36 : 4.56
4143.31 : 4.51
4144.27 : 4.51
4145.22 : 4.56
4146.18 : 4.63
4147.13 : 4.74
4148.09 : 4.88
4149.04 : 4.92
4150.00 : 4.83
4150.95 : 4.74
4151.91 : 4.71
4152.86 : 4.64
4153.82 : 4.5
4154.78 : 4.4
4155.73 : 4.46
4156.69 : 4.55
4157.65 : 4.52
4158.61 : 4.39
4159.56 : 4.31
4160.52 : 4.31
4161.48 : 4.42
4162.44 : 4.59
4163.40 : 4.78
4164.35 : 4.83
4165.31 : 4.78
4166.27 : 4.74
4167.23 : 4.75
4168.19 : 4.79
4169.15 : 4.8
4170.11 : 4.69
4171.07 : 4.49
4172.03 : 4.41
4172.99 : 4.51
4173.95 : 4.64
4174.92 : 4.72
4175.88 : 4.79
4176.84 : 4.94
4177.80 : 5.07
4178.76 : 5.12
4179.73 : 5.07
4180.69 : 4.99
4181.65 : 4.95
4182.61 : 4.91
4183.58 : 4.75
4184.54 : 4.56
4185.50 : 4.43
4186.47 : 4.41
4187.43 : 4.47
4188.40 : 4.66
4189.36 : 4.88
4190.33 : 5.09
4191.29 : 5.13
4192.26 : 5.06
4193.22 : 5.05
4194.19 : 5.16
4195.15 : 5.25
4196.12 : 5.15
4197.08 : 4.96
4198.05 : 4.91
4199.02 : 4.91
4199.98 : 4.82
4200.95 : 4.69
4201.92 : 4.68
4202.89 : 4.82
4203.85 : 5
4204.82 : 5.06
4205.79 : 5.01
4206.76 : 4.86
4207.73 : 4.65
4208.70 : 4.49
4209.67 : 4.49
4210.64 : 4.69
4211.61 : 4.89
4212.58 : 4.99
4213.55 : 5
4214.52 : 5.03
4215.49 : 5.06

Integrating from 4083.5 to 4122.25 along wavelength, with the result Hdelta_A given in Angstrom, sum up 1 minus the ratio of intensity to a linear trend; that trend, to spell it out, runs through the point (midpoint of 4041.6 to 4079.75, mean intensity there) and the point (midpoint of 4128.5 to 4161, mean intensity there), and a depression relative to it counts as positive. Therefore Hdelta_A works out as 4.5 Angstrom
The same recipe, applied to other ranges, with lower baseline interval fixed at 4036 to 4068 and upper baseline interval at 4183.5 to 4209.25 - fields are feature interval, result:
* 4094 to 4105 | 2.95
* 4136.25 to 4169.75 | 1.98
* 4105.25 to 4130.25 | 3.12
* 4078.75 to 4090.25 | 0.84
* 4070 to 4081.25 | 0.93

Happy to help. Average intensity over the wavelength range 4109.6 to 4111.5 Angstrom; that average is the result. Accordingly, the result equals 4.12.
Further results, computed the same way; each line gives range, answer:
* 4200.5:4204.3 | 4.8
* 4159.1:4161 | 4.3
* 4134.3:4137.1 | 4.68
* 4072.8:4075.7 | 4.81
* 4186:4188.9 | 4.52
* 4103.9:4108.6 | 3.68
